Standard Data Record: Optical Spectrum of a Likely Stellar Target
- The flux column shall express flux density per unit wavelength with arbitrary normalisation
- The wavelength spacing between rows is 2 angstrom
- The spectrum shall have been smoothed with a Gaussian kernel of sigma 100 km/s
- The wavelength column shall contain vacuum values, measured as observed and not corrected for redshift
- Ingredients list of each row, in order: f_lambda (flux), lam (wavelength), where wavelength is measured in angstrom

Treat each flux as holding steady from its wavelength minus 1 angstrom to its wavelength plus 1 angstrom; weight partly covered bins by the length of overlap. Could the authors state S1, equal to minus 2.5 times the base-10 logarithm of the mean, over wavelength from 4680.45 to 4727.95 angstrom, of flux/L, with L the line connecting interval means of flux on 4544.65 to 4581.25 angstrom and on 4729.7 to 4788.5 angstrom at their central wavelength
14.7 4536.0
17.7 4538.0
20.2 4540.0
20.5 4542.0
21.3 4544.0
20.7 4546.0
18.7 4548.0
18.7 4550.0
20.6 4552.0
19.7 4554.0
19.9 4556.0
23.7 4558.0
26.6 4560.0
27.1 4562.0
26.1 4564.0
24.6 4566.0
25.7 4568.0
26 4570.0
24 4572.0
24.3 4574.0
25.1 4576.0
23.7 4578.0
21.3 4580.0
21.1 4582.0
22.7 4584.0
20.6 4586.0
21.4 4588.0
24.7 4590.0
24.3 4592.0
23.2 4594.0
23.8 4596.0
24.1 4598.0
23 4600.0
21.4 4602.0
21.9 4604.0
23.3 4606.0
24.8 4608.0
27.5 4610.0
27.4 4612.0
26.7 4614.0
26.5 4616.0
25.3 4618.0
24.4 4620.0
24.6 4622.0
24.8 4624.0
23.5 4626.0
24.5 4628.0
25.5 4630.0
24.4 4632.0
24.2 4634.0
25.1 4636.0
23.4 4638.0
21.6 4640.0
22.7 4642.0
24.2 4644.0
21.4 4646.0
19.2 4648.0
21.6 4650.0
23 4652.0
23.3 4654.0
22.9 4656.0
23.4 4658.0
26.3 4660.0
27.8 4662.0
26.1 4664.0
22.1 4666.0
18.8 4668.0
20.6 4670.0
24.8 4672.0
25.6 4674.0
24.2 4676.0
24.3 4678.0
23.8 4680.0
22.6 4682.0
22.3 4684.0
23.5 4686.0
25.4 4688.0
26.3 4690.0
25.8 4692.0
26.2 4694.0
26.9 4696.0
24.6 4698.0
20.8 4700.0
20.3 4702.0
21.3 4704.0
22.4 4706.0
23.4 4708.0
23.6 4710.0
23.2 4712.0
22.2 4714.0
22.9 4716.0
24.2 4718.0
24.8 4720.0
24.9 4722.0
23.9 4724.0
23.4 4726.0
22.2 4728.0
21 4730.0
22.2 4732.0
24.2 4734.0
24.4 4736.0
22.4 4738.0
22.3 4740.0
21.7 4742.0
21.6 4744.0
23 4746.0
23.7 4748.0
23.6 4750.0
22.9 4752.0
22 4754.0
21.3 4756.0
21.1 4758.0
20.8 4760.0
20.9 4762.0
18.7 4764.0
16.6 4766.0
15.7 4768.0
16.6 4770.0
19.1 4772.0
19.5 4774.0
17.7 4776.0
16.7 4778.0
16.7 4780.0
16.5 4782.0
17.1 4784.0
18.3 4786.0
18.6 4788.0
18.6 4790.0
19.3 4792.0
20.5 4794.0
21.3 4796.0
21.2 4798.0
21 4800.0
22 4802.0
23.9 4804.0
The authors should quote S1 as -0.13 mag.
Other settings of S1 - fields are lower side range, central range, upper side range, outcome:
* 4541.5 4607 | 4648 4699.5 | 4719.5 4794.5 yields -0.11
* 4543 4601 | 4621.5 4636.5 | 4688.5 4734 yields -0.06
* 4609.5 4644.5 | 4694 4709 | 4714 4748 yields 0.02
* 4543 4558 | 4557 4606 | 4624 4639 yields -0.10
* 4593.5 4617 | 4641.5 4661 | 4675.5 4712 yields 0.06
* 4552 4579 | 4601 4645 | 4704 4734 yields -0.03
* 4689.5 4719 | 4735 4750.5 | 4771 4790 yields -0.11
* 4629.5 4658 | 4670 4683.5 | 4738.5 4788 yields -0.08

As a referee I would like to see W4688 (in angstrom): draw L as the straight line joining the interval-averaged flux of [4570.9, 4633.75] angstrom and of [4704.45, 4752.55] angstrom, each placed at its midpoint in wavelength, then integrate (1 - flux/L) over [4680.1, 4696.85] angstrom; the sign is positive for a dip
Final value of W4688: -1.0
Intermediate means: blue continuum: 24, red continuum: 23.1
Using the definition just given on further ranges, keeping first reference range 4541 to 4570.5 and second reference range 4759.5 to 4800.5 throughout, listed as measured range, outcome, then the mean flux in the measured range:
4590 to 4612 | -2.2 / 23.9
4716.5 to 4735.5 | -3.8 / 23.4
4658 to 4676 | -2.9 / 24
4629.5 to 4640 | -1.5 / 24.2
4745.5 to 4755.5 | -2.0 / 23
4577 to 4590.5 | 0.0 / 22.1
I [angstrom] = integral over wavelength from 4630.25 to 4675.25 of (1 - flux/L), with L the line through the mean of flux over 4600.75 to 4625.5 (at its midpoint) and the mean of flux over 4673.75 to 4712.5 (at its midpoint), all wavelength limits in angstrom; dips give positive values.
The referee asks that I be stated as 1.8 angstrom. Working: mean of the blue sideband 24.8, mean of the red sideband 23.8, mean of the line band 23.3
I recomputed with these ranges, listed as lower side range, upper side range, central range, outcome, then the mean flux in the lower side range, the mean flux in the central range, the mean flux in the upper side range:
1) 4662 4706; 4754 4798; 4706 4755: -4.3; 23.7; 23.1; 18.8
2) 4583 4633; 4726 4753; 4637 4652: 1.1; 24.2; 22.1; 22.7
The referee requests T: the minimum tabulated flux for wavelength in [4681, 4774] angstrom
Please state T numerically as 15.7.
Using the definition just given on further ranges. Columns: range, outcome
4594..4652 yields 19.2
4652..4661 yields 22.9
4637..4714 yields 18.8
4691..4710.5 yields 20.3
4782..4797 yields 16.5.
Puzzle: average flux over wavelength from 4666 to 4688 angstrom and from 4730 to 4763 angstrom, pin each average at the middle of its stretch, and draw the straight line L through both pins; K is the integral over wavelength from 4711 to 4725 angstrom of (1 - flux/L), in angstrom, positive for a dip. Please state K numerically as -0.7 angstrom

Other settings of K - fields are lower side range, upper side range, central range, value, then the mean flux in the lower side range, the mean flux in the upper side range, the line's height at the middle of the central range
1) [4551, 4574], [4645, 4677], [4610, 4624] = -1.4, 24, 23.2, 23.6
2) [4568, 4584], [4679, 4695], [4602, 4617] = -0.8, 23.7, 24.5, 23.9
